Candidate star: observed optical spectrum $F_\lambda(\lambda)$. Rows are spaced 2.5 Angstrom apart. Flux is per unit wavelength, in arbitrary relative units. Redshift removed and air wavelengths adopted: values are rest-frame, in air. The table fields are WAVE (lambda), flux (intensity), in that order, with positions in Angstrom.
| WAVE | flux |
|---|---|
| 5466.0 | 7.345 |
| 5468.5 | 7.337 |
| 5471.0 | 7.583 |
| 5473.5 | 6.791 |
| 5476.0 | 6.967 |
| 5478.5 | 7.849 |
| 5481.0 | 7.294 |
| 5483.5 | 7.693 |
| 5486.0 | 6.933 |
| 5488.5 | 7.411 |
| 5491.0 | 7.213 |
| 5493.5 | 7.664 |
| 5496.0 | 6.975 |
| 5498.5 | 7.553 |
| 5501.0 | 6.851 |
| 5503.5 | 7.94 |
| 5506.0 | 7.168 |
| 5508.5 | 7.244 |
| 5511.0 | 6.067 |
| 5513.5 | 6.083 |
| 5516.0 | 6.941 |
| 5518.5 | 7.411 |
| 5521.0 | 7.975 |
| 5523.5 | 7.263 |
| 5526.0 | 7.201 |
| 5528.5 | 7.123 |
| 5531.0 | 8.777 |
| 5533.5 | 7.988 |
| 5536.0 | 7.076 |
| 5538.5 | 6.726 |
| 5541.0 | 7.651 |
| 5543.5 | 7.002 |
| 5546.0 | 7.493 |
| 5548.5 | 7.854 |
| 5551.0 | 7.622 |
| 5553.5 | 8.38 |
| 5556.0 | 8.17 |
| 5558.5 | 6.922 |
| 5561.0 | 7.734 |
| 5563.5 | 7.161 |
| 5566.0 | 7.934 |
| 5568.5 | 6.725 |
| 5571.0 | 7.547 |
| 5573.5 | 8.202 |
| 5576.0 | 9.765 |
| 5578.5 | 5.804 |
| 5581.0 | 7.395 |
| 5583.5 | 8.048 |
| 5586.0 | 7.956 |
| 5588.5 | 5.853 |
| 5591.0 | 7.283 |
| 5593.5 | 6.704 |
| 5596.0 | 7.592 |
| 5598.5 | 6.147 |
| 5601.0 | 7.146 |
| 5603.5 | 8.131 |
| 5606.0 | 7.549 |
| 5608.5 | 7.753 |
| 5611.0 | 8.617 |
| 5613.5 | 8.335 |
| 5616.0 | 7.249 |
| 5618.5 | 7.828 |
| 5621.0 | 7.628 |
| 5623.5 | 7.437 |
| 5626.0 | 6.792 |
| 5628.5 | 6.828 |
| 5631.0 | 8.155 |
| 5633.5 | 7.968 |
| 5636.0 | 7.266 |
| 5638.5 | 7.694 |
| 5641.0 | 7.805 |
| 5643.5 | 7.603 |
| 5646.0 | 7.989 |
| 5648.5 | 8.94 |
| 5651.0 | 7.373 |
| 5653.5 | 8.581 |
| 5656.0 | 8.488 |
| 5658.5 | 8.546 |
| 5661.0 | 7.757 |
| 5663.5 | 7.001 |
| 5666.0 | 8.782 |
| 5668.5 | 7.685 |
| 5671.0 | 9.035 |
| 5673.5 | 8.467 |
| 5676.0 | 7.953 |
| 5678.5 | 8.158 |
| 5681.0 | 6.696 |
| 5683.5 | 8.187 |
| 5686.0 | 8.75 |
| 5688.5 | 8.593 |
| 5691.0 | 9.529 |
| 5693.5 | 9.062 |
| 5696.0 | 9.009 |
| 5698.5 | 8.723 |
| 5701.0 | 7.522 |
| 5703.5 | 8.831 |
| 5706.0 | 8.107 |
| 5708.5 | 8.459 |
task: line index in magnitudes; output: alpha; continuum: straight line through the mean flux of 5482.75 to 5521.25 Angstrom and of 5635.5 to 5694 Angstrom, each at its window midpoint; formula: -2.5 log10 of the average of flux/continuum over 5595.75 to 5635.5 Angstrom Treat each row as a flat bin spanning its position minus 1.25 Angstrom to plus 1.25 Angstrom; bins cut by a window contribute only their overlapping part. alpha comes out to 0.04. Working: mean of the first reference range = 7.17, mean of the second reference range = 8.16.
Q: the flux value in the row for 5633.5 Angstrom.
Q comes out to 7.968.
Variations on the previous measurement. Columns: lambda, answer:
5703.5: 8.831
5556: 8.17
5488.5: 7.411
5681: 6.696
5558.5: 6.922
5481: 7.294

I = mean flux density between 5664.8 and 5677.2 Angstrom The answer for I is 8.38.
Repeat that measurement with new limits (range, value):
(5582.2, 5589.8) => 7.29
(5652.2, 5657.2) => 8.52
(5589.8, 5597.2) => 7.19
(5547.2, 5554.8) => 7.95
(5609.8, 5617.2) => 8.07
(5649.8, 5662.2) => 8.15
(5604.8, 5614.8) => 8.06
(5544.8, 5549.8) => 7.67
